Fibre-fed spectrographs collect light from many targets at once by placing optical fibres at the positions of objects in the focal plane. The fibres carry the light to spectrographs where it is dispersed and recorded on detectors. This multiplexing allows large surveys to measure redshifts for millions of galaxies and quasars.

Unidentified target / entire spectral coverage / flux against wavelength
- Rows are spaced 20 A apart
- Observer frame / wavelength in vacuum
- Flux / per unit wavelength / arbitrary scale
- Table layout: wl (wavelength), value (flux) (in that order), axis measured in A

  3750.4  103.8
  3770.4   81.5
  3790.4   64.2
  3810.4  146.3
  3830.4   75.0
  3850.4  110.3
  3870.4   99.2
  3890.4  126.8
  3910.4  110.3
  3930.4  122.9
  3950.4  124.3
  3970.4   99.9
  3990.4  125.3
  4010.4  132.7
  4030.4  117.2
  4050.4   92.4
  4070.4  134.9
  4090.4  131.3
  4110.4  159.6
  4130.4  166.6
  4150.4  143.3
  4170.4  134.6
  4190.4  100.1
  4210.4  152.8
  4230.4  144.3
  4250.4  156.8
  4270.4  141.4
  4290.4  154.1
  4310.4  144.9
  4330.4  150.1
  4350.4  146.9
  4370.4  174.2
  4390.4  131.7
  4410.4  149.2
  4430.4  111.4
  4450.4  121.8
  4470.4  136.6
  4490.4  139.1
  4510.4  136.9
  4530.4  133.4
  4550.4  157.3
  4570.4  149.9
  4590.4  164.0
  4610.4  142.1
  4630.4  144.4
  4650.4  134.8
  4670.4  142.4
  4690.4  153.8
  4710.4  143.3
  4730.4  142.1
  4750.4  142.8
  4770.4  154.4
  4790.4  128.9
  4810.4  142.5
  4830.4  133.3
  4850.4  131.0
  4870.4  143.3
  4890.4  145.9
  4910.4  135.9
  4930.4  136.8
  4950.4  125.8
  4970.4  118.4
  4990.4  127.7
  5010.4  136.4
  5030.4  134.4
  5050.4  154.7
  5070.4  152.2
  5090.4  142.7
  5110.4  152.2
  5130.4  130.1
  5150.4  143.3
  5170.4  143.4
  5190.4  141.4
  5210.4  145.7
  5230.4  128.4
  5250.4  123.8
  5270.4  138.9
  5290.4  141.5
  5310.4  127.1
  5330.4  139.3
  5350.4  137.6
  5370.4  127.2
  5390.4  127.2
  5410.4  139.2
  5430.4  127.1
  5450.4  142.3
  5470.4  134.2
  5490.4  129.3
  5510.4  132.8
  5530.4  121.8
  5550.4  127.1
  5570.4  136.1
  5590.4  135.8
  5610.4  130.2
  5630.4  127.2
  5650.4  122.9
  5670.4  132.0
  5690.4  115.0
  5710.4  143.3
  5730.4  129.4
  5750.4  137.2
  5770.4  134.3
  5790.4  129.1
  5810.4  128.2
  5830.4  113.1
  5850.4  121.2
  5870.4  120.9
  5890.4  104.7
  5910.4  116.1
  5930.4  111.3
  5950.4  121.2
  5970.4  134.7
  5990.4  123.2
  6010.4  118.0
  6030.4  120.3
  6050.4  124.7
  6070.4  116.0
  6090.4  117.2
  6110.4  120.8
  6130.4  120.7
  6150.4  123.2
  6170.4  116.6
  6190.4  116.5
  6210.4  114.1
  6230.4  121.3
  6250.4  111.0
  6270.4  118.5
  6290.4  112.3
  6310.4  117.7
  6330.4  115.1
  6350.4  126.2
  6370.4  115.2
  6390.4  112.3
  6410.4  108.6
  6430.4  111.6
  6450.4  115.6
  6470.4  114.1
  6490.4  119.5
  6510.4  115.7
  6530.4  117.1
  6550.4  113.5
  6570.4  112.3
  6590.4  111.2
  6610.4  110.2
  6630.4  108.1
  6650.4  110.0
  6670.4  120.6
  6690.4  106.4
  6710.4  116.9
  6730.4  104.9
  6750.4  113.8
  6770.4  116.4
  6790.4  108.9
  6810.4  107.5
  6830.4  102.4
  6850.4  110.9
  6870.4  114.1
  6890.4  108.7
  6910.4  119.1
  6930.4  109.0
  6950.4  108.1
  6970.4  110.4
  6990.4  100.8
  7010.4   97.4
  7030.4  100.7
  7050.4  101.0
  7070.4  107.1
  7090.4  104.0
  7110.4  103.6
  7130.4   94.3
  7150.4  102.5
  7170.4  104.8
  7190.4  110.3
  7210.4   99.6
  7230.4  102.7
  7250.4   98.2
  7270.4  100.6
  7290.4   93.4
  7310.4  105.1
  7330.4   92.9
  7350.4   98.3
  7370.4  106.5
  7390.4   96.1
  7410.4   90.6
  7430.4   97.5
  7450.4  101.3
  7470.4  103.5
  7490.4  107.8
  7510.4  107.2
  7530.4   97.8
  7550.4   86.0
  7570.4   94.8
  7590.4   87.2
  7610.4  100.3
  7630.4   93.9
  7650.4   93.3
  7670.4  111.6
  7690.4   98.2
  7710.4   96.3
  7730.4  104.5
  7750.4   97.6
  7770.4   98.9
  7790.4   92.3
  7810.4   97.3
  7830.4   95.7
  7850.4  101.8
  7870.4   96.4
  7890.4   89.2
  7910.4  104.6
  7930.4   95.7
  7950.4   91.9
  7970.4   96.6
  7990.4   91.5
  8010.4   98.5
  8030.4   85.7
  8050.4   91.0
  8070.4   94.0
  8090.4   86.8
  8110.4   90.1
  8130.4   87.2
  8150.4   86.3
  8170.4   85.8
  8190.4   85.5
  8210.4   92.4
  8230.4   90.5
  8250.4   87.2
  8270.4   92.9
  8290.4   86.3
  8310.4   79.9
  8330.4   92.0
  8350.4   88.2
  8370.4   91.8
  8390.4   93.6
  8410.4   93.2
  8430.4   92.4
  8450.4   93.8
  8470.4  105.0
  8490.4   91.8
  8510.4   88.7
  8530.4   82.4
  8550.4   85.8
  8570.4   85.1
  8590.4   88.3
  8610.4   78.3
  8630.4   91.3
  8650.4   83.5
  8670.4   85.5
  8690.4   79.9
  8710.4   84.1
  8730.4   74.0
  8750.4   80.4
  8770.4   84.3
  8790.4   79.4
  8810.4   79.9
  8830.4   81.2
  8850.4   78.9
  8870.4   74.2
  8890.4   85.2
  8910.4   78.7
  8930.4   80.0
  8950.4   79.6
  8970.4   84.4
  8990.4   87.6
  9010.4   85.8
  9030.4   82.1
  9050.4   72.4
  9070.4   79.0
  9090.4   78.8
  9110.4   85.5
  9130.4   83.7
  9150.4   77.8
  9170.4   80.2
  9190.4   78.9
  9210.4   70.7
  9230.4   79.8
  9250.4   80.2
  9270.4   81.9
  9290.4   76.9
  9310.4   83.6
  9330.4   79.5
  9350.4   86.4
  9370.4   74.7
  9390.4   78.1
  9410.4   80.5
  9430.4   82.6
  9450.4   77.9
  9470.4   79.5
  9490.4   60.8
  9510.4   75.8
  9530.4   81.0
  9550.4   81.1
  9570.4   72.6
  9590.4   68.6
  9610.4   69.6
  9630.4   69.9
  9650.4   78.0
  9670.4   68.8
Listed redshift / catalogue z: 0.02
